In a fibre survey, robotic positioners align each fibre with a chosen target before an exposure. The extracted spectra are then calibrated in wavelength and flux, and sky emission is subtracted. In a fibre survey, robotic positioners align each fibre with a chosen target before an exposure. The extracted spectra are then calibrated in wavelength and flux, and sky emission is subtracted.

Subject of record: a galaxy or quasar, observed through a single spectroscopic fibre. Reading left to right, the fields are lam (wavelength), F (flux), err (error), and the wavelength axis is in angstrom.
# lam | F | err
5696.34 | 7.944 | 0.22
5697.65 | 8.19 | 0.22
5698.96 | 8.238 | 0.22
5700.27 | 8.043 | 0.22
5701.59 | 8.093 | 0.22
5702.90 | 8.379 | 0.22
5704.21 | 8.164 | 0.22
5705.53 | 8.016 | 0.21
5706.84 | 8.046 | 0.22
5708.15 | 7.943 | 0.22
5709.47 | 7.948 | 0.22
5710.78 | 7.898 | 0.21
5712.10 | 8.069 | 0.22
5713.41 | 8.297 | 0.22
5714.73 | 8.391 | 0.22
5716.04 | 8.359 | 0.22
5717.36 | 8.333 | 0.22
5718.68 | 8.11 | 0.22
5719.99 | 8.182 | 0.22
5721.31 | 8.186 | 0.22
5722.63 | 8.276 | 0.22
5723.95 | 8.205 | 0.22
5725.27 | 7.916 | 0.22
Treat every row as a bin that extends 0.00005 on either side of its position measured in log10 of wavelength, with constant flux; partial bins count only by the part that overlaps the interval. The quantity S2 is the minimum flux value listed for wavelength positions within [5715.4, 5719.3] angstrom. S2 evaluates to 8.11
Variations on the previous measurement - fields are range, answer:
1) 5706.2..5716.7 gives 7.898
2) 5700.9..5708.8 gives 7.943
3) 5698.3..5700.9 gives 8.043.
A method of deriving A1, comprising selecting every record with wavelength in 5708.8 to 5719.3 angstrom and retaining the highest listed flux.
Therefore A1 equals 8.391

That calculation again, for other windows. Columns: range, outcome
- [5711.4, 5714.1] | 8.297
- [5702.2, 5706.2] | 8.379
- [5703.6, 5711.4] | 8.164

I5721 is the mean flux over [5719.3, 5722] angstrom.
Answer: 8.19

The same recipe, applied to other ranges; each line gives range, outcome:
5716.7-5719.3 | 8.21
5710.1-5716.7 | 8.21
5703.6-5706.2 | 8.08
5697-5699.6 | 8.22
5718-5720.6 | 8.16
